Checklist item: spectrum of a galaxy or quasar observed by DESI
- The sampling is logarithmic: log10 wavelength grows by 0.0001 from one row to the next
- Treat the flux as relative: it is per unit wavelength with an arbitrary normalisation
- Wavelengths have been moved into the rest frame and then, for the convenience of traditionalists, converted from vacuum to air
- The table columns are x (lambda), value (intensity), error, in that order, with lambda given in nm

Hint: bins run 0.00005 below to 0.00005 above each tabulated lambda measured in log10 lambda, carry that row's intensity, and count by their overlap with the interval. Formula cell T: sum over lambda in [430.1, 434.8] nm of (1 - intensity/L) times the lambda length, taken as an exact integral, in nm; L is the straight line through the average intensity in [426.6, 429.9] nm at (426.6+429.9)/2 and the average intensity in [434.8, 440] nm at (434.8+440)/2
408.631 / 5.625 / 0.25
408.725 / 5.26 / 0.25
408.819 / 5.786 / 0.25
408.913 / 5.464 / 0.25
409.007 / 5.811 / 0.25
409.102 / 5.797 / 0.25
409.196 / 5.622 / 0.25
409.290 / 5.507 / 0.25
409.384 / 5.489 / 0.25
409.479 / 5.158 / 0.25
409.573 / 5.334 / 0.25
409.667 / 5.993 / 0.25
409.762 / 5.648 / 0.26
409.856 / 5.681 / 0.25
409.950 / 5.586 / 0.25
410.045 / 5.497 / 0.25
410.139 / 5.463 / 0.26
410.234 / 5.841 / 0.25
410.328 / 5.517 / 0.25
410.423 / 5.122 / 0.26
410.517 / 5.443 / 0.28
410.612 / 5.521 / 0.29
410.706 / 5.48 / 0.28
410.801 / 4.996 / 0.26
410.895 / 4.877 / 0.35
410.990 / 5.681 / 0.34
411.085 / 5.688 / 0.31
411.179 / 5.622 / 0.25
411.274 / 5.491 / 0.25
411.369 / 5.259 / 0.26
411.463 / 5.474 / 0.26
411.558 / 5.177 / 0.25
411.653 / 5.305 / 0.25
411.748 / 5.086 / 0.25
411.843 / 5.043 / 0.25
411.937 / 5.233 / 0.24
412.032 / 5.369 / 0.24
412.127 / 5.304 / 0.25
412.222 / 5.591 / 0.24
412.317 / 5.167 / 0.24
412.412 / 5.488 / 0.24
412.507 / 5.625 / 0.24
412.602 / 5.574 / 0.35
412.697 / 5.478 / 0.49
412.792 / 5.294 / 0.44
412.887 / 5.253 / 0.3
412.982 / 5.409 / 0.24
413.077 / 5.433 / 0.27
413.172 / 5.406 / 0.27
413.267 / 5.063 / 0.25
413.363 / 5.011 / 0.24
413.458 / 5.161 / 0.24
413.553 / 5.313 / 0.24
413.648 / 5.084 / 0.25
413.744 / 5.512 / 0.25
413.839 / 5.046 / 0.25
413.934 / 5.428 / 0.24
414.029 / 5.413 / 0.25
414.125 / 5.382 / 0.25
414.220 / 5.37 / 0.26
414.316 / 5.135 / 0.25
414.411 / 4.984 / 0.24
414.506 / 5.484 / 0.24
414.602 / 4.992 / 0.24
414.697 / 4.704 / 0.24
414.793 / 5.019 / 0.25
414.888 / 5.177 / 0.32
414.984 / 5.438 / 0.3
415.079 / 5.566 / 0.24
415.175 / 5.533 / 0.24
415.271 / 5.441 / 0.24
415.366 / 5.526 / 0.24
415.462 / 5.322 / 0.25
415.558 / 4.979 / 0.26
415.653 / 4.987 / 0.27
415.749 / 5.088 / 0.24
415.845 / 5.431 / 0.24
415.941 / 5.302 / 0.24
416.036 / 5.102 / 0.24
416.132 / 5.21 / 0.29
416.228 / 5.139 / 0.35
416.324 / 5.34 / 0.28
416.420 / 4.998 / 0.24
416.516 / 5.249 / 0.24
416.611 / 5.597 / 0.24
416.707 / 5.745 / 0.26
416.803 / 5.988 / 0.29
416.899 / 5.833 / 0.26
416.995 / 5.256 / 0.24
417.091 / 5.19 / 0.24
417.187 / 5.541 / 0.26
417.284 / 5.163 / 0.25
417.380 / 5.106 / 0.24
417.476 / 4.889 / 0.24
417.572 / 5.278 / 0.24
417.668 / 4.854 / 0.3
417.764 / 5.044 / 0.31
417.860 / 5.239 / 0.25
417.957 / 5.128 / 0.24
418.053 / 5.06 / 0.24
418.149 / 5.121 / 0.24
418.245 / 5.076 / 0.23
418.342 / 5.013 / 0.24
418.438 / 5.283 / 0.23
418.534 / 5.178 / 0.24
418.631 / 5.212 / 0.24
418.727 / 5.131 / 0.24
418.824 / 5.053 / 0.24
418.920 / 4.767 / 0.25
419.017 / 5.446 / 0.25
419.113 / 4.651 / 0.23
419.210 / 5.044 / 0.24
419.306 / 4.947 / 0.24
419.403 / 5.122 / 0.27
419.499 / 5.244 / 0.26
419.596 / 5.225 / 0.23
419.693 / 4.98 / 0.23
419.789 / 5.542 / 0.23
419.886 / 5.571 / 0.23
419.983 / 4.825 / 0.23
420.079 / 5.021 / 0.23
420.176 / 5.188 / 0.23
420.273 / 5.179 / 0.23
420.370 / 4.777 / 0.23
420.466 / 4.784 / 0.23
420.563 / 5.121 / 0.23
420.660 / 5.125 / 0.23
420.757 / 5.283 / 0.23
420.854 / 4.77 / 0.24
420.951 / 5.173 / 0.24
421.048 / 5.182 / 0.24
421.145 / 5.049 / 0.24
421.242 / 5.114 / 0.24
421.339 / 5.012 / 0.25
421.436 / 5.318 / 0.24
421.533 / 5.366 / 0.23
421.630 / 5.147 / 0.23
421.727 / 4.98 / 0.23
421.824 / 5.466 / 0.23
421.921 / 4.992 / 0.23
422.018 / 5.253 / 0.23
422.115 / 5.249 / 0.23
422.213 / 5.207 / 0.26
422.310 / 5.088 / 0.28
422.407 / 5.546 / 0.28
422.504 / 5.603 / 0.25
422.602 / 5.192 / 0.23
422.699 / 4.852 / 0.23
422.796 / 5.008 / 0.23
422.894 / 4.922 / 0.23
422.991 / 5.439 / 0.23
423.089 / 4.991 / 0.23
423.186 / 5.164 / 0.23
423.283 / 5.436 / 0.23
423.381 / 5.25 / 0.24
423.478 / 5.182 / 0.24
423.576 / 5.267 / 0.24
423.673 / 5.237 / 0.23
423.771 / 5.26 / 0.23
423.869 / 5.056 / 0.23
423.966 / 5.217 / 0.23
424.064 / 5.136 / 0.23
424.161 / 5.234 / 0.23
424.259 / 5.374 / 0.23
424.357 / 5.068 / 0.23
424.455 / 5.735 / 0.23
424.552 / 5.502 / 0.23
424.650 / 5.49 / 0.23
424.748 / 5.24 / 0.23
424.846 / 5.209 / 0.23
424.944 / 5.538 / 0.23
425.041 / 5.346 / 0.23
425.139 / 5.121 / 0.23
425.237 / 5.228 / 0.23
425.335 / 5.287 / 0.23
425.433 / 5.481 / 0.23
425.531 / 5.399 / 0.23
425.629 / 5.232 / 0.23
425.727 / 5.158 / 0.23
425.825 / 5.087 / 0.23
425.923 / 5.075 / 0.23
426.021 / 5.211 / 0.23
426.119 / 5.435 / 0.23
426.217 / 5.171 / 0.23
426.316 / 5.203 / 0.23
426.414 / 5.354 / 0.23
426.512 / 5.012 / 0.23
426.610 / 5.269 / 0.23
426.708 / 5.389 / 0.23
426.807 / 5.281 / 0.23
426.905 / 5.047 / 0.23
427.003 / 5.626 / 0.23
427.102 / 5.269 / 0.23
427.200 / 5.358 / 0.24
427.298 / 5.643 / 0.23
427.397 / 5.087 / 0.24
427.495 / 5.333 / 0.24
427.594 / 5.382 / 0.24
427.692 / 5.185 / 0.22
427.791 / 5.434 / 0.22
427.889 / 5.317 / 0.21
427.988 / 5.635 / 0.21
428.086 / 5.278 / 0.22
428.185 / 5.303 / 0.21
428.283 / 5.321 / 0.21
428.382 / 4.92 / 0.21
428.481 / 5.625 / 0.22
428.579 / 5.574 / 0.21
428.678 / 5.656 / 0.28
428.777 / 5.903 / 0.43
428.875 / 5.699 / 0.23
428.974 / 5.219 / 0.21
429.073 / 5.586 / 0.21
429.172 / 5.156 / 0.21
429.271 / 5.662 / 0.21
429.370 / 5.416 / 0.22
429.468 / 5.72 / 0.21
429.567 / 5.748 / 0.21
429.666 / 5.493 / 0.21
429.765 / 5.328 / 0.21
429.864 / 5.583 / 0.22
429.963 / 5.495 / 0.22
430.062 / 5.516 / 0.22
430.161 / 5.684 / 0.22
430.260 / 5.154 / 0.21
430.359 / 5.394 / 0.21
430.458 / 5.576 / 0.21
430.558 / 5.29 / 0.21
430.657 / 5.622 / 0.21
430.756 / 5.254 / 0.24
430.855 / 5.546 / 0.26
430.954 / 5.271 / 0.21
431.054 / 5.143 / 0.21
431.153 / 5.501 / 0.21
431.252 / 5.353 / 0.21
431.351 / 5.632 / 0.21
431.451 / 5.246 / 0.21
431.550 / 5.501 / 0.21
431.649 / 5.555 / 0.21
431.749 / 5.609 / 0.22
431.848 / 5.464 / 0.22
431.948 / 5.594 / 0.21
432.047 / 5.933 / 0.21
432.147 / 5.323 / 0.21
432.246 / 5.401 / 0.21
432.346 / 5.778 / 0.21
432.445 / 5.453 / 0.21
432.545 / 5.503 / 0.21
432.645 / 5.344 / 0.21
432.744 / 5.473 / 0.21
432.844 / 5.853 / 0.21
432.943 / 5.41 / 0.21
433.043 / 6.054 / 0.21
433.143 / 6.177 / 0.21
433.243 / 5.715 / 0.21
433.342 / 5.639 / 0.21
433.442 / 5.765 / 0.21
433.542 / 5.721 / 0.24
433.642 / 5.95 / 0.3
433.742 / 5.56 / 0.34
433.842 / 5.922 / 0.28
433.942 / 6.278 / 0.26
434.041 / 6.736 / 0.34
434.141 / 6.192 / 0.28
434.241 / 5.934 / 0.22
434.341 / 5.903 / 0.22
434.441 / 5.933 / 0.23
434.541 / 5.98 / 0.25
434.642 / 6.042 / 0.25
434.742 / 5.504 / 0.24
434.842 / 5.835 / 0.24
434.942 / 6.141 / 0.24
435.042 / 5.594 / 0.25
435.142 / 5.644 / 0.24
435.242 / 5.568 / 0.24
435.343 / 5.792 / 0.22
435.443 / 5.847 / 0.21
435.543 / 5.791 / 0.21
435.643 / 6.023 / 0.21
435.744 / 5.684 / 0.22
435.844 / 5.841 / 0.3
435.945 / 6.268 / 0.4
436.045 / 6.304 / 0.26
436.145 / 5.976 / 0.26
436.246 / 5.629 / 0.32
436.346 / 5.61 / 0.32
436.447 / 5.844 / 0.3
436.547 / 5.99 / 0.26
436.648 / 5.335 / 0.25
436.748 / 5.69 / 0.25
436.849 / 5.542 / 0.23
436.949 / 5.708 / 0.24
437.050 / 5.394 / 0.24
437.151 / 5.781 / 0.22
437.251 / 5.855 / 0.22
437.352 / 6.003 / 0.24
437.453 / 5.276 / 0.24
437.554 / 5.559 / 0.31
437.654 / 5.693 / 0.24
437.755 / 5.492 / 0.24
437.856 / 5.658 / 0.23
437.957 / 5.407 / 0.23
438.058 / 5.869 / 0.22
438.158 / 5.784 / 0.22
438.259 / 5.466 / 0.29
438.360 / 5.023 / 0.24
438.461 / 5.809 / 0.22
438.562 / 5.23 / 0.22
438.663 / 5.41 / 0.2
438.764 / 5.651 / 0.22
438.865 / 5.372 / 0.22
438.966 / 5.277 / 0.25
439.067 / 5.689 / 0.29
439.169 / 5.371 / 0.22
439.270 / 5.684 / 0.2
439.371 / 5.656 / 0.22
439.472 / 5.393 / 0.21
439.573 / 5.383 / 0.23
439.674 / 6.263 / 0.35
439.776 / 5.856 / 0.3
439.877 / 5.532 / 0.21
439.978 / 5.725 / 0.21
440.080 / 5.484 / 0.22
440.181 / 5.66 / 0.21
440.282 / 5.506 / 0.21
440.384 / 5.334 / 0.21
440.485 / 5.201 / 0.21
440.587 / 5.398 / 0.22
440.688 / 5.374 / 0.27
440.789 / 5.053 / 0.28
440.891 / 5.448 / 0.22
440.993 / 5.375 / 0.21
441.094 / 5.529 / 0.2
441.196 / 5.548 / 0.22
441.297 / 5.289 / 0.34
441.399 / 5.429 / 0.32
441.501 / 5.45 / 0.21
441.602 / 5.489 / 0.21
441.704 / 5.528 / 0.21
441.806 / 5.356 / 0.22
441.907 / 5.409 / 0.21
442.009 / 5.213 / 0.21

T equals -0.10 nm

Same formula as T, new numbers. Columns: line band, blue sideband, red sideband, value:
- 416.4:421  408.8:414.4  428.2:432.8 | 0.224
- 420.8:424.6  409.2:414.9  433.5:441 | 0.199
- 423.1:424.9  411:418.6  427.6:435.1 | 0.061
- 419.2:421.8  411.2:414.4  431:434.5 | 0.164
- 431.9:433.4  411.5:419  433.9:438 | 0.021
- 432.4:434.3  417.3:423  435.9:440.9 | -0.125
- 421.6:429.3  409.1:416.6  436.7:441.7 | 0.190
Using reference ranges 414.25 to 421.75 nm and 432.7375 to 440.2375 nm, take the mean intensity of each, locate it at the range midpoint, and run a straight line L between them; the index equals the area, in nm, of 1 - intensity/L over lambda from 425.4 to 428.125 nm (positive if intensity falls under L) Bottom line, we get 0.073 nm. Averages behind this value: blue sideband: 5.18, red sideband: 5.74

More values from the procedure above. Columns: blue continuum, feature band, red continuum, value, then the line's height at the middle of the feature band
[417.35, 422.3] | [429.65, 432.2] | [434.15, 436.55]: 0.08 nm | 5.65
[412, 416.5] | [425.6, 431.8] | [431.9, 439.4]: 0.20 nm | 5.58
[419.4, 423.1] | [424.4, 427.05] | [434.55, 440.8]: -0.01 nm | 5.29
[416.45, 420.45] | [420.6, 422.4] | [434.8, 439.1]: 0.04 nm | 5.27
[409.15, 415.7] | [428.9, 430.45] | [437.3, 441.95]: -0.01 nm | 5.45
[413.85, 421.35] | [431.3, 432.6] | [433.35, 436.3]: 0.06 nm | 5.78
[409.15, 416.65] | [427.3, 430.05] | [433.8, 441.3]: 0.05 nm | 5.56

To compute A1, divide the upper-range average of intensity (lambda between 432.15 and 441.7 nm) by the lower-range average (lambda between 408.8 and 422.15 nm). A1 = 1.07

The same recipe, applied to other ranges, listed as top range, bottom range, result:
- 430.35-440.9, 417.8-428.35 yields 1.08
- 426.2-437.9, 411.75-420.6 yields 1.07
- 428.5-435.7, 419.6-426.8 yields 1.08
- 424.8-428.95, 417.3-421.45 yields 1.05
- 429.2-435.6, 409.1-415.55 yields 1.05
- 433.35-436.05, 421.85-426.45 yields 1.12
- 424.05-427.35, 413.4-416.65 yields 1.01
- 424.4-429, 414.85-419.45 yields 1.02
